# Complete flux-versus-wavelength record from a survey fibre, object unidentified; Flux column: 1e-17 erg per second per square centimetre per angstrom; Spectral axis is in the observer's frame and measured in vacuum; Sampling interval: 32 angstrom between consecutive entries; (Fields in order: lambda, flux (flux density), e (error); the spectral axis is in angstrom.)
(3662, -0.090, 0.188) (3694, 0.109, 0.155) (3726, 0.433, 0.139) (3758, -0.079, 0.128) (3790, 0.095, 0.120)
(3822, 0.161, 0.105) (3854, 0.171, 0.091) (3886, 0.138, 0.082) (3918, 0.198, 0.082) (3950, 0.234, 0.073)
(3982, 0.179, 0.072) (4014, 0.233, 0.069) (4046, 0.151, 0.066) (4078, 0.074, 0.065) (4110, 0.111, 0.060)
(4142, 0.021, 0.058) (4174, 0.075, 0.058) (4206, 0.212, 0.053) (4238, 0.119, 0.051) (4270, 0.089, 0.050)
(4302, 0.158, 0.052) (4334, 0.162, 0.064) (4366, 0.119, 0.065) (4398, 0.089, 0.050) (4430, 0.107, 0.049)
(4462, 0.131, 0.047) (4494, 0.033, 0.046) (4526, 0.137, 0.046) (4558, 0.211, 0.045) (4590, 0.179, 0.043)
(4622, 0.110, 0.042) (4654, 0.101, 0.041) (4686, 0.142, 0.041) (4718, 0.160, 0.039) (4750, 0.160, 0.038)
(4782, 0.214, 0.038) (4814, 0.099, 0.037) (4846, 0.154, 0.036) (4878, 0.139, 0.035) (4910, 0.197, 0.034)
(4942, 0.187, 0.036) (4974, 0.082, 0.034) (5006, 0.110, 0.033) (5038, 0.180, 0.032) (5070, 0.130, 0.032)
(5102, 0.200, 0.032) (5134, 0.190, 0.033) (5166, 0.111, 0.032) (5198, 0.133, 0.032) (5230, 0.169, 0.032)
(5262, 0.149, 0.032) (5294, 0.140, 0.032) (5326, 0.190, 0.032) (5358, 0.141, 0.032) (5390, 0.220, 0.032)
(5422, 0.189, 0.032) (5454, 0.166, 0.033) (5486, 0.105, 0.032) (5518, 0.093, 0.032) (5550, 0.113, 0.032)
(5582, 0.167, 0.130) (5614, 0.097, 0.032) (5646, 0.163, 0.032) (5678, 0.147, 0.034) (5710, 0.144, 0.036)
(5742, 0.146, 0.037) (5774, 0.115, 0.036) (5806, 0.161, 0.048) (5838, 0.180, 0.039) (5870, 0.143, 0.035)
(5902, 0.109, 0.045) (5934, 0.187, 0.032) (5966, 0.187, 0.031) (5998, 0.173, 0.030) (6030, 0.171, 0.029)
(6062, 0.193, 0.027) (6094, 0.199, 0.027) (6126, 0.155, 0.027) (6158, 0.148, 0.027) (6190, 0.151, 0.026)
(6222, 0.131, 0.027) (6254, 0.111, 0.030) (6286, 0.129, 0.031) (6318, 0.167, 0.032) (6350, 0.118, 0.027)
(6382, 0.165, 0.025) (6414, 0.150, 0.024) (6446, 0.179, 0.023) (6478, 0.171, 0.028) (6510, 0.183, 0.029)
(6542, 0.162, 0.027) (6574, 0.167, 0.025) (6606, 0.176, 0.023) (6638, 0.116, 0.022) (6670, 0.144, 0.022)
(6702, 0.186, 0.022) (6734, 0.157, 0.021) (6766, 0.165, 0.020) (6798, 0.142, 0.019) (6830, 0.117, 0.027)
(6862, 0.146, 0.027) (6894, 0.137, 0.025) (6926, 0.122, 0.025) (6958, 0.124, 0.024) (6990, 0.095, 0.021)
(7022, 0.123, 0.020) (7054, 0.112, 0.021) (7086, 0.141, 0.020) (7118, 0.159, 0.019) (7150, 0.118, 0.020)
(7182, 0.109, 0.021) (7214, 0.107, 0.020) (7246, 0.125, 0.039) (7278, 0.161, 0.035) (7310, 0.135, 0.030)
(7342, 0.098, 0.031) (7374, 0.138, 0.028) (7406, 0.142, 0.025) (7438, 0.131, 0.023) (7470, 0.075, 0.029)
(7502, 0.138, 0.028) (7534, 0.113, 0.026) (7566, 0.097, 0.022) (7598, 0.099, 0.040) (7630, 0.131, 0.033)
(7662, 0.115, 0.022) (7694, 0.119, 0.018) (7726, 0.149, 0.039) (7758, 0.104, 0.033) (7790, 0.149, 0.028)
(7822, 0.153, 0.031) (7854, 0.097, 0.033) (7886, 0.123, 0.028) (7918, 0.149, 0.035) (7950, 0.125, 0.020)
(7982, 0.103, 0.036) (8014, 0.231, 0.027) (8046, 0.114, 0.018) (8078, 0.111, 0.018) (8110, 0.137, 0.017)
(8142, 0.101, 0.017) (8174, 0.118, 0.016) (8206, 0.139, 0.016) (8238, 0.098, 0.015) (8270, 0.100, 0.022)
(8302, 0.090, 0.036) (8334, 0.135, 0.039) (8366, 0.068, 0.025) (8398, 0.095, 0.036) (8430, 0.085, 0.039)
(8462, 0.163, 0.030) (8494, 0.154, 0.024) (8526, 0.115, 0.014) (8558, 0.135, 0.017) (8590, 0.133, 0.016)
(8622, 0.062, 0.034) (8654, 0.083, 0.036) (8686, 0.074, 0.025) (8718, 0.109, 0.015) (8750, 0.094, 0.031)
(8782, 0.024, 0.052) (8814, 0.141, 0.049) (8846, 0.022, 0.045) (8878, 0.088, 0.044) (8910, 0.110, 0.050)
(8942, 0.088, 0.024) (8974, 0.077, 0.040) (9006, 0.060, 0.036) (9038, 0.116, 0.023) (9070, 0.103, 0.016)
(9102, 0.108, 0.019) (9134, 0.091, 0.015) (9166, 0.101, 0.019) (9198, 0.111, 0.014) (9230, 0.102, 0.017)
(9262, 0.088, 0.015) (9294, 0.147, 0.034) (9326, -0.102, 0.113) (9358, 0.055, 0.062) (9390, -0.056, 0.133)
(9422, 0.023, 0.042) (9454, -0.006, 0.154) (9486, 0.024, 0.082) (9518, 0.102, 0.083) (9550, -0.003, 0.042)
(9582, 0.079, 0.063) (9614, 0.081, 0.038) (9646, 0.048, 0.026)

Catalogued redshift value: 0.219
